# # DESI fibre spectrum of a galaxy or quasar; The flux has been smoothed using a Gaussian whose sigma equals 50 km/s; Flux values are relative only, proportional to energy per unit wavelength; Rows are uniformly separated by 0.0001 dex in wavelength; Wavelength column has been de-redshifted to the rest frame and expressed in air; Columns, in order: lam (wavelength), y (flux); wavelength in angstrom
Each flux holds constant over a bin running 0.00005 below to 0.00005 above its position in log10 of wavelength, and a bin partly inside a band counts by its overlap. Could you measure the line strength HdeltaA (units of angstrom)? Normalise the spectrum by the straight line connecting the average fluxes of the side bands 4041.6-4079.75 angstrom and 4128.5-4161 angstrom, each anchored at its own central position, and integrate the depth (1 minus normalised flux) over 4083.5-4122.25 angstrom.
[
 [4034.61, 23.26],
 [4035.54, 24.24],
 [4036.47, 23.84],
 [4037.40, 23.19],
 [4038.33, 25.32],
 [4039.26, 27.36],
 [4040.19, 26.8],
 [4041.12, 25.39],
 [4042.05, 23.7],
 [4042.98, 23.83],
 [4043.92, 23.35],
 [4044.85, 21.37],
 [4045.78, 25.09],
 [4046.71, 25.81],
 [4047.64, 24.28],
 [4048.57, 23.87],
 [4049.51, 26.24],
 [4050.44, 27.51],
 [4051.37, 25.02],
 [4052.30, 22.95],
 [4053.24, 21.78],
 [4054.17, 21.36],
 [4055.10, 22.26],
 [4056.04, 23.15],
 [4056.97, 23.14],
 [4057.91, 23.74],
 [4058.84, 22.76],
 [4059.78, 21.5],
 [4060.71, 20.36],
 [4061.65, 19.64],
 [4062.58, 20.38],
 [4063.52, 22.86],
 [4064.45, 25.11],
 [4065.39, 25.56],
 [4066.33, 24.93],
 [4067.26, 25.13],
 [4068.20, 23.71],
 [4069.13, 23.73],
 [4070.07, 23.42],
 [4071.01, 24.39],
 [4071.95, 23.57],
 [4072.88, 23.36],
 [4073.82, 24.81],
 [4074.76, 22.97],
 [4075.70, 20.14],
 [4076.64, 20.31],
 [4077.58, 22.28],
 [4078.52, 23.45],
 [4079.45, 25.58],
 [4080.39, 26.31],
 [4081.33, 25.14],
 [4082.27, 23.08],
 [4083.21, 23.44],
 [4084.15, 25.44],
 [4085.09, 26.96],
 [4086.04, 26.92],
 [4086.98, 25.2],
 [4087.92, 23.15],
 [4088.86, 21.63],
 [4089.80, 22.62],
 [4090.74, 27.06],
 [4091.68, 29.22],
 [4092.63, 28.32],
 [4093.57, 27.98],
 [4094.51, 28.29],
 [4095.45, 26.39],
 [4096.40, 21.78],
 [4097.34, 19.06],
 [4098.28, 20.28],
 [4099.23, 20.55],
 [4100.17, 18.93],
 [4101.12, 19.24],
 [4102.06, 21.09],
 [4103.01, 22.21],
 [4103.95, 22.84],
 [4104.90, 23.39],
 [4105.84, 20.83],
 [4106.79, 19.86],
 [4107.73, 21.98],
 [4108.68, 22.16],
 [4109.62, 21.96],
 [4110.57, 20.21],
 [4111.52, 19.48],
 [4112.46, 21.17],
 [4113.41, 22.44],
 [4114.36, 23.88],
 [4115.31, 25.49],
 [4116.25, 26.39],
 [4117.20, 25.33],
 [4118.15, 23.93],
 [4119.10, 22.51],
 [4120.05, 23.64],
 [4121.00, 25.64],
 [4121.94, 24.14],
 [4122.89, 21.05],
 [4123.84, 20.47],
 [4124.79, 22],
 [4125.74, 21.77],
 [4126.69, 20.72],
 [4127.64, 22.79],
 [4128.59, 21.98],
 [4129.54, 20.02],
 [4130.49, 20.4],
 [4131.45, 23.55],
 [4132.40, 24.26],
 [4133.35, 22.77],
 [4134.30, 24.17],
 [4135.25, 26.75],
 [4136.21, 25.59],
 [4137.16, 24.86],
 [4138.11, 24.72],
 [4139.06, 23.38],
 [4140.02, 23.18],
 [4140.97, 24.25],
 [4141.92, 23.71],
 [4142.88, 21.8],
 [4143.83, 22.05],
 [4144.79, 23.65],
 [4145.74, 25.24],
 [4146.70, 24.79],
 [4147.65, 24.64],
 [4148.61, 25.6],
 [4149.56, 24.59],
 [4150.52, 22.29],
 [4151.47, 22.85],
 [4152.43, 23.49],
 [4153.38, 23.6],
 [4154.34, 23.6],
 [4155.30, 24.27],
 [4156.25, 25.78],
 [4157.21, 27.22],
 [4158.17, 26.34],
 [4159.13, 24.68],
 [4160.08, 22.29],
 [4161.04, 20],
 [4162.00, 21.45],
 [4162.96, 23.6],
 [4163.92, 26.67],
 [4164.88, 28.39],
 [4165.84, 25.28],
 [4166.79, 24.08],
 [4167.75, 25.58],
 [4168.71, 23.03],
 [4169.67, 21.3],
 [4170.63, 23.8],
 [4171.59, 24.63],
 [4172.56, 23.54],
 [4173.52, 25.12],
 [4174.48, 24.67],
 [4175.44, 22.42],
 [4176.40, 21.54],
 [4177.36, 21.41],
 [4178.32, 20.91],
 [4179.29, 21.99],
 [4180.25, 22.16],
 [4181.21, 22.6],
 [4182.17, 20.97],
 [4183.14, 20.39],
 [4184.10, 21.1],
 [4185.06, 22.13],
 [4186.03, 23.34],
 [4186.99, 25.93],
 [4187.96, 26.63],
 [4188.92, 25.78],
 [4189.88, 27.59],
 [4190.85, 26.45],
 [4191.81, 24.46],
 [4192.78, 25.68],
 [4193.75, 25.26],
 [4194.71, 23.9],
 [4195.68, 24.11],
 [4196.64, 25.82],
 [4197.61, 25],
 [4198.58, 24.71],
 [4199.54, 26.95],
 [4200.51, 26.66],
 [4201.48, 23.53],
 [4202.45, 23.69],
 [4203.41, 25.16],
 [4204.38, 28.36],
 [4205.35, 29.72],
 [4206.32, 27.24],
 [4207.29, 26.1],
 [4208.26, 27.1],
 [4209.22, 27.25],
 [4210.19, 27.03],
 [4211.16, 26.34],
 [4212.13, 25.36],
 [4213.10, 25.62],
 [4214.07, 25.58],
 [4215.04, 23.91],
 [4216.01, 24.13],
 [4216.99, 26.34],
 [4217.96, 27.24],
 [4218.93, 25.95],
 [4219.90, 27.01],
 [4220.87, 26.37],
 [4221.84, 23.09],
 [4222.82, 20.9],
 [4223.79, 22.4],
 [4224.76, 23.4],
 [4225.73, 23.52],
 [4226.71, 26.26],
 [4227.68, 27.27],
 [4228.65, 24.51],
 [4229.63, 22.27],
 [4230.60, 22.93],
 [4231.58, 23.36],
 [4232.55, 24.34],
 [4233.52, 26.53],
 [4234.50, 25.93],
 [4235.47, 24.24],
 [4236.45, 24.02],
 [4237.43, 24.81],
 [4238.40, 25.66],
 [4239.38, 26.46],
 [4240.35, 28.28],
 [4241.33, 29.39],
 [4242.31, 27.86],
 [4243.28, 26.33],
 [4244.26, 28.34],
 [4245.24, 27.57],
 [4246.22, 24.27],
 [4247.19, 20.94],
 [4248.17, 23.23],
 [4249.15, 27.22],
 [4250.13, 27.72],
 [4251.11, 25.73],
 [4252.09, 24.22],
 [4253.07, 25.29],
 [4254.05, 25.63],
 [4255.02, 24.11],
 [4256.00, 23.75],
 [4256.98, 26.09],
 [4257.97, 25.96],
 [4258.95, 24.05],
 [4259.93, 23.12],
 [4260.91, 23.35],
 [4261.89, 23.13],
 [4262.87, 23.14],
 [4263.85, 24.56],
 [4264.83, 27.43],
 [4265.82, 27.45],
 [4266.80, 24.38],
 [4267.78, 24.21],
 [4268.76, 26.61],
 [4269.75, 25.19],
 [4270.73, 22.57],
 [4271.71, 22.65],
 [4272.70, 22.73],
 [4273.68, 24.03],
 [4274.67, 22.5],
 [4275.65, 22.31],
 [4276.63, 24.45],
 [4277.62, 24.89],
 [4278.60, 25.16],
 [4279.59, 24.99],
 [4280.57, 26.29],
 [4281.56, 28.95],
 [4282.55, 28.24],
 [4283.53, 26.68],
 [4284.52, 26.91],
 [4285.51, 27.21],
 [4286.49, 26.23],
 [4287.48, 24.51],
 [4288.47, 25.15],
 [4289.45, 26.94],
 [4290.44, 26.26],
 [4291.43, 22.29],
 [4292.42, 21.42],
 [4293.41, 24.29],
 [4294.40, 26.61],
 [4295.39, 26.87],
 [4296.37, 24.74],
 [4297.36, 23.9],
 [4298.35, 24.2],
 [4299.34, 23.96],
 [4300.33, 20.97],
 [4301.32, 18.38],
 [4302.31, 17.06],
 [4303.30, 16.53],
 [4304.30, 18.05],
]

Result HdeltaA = 0.4 angstrom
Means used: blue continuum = 23.4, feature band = 23.4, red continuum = 23.9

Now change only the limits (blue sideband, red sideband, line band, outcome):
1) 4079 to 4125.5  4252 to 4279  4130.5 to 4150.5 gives -0.4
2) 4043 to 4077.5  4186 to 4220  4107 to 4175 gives 3.4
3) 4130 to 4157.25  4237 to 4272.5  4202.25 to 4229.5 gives -0.8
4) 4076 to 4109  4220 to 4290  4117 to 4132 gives 0.9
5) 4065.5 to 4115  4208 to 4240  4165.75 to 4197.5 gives 1.0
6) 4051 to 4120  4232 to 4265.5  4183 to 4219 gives -1.1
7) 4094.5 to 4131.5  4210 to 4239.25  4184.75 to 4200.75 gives -0.8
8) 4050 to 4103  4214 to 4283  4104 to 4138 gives 1.6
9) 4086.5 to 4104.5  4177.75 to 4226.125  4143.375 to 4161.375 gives 0.1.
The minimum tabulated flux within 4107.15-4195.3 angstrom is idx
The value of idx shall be 19.48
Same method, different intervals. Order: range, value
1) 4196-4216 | 23.53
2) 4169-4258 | 20.39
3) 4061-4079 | 19.64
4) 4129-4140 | 20.02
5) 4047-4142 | 18.93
